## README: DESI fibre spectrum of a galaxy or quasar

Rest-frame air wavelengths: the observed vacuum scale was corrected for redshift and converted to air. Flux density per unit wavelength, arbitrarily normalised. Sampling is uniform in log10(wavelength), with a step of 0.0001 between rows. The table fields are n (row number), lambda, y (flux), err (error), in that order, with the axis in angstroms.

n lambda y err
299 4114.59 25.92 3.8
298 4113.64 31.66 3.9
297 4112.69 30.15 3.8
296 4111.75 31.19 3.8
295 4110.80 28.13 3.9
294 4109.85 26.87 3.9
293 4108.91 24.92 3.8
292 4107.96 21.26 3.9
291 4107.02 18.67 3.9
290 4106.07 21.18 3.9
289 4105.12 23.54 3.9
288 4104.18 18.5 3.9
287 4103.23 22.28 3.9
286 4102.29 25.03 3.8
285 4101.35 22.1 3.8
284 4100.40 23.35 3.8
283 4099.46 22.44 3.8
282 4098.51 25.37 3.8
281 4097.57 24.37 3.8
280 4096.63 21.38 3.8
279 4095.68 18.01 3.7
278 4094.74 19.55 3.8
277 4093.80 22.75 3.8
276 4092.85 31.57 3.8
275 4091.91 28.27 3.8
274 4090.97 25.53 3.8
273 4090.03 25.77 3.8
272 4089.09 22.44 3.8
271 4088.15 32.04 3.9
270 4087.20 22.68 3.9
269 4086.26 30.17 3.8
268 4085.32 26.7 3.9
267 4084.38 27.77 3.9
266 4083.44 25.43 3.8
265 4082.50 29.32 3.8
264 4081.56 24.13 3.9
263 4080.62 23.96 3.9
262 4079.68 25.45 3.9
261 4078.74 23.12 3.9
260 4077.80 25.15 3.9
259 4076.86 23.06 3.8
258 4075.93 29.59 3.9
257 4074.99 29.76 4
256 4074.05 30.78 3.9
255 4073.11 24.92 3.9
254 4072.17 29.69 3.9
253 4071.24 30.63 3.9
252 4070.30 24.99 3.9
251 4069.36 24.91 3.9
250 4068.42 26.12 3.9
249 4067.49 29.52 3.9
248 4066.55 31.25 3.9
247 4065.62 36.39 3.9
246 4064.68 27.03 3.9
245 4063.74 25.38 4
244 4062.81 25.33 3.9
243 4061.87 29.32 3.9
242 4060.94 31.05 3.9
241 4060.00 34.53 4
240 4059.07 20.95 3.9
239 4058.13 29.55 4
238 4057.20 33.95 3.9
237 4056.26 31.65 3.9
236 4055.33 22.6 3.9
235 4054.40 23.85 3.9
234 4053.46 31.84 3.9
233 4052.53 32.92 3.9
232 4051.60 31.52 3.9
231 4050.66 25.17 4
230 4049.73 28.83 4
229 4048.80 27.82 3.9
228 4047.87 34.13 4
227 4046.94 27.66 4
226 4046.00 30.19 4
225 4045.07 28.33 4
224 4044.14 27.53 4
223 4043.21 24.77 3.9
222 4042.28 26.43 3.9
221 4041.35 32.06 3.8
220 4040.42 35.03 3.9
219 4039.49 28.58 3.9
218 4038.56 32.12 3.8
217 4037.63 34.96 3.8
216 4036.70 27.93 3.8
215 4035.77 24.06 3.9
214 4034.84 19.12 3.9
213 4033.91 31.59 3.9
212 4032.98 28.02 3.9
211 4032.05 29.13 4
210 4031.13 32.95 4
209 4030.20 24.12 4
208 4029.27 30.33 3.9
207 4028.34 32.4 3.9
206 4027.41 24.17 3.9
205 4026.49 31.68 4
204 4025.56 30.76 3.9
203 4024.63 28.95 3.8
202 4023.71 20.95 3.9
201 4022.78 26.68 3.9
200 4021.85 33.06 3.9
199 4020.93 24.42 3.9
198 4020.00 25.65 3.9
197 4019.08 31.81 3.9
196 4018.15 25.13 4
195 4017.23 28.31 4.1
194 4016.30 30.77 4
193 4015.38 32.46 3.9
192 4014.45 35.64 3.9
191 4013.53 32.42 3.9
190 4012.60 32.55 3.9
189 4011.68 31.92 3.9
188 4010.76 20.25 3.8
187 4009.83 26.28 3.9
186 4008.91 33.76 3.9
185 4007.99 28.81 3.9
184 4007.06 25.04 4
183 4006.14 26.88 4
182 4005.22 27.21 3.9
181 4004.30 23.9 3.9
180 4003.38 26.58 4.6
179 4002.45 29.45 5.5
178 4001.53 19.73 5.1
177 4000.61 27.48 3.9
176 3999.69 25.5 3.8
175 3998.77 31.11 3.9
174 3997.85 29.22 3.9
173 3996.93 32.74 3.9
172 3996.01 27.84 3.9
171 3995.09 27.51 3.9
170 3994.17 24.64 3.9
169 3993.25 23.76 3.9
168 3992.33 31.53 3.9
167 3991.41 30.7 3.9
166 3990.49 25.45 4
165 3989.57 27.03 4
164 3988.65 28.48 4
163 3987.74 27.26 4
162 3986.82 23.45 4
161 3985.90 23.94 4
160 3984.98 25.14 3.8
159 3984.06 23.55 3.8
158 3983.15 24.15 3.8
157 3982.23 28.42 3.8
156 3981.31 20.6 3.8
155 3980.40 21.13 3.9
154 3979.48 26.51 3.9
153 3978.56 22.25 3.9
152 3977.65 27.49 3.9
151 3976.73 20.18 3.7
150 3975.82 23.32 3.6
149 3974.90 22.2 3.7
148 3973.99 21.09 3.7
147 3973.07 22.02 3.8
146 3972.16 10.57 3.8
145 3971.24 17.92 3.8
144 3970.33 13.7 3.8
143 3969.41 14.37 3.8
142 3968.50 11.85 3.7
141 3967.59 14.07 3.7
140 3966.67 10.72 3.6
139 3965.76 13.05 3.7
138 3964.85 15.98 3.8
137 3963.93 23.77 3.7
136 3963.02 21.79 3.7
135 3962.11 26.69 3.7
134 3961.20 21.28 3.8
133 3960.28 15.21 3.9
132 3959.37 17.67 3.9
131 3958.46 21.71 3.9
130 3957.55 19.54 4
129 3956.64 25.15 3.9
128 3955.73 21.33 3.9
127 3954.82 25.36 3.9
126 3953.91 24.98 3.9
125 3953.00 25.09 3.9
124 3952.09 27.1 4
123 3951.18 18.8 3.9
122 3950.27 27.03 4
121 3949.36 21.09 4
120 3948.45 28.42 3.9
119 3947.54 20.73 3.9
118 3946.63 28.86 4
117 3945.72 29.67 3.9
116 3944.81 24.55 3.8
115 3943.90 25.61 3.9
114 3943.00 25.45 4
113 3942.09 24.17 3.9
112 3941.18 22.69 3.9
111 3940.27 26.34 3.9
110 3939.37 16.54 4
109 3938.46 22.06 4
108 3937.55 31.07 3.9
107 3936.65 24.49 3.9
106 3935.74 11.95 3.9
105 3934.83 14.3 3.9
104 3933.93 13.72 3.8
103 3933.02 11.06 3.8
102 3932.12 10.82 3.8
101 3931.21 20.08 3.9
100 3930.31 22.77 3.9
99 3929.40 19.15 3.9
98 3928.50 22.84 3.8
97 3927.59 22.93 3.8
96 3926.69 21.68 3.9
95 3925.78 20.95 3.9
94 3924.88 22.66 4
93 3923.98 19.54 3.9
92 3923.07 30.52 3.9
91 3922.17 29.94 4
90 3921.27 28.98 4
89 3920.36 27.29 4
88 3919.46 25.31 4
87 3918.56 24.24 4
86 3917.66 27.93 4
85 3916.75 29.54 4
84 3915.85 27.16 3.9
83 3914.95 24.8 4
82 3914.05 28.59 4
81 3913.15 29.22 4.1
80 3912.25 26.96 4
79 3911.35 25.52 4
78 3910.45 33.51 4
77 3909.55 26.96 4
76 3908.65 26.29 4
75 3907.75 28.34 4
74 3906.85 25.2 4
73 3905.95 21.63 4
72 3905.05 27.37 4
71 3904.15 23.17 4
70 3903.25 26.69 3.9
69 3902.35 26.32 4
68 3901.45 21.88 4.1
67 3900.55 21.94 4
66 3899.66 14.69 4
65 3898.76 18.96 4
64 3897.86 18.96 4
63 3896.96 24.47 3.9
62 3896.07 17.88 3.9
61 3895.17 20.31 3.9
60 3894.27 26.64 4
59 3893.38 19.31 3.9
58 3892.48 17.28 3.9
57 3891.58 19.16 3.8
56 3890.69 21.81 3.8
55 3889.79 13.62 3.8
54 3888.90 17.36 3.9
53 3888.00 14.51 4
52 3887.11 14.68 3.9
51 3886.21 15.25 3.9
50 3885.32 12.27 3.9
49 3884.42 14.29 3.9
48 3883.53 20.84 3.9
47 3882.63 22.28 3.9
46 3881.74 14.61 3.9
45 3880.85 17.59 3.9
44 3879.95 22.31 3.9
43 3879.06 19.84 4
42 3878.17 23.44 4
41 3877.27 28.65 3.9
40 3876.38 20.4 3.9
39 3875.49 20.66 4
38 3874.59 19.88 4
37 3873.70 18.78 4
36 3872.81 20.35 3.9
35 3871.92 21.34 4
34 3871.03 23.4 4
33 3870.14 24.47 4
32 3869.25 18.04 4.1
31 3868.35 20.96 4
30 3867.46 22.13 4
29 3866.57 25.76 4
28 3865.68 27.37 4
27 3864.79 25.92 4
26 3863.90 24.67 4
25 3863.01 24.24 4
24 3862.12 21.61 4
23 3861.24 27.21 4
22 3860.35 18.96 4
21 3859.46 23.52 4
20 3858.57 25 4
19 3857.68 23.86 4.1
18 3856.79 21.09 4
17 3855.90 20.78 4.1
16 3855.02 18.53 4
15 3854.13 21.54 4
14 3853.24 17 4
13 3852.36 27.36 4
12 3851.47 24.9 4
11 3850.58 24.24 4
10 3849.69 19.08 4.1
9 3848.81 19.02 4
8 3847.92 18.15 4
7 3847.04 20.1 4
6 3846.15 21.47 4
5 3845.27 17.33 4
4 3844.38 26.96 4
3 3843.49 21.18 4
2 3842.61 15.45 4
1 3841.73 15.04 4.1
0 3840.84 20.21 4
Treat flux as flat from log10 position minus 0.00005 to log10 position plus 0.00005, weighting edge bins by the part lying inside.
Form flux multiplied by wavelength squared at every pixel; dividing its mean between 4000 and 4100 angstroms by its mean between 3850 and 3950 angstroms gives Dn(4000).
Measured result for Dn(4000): 1.34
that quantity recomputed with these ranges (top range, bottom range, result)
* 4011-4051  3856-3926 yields 1.37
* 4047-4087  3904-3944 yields 1.27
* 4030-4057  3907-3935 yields 1.28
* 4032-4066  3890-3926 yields 1.27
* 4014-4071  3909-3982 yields 1.36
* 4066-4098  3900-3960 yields 1.19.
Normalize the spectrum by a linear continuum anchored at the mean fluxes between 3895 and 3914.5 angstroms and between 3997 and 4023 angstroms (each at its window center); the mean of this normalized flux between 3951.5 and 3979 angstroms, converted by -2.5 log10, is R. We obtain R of 0.32 mag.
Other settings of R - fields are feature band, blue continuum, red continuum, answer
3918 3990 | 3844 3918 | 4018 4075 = 0.14 mag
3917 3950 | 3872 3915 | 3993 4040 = 0.04 mag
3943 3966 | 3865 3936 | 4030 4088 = 0.05 mag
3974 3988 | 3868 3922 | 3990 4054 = 0.12 mag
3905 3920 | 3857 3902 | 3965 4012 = -0.24 mag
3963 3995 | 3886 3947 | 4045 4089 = 0.15 mag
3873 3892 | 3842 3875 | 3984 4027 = 0.22 mag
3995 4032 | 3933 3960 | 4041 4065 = -0.08 mag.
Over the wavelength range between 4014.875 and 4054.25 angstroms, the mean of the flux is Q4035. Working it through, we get 28.9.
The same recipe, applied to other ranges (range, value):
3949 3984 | 20.7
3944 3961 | 23.5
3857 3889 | 21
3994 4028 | 28.2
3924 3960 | 22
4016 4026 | 27.8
